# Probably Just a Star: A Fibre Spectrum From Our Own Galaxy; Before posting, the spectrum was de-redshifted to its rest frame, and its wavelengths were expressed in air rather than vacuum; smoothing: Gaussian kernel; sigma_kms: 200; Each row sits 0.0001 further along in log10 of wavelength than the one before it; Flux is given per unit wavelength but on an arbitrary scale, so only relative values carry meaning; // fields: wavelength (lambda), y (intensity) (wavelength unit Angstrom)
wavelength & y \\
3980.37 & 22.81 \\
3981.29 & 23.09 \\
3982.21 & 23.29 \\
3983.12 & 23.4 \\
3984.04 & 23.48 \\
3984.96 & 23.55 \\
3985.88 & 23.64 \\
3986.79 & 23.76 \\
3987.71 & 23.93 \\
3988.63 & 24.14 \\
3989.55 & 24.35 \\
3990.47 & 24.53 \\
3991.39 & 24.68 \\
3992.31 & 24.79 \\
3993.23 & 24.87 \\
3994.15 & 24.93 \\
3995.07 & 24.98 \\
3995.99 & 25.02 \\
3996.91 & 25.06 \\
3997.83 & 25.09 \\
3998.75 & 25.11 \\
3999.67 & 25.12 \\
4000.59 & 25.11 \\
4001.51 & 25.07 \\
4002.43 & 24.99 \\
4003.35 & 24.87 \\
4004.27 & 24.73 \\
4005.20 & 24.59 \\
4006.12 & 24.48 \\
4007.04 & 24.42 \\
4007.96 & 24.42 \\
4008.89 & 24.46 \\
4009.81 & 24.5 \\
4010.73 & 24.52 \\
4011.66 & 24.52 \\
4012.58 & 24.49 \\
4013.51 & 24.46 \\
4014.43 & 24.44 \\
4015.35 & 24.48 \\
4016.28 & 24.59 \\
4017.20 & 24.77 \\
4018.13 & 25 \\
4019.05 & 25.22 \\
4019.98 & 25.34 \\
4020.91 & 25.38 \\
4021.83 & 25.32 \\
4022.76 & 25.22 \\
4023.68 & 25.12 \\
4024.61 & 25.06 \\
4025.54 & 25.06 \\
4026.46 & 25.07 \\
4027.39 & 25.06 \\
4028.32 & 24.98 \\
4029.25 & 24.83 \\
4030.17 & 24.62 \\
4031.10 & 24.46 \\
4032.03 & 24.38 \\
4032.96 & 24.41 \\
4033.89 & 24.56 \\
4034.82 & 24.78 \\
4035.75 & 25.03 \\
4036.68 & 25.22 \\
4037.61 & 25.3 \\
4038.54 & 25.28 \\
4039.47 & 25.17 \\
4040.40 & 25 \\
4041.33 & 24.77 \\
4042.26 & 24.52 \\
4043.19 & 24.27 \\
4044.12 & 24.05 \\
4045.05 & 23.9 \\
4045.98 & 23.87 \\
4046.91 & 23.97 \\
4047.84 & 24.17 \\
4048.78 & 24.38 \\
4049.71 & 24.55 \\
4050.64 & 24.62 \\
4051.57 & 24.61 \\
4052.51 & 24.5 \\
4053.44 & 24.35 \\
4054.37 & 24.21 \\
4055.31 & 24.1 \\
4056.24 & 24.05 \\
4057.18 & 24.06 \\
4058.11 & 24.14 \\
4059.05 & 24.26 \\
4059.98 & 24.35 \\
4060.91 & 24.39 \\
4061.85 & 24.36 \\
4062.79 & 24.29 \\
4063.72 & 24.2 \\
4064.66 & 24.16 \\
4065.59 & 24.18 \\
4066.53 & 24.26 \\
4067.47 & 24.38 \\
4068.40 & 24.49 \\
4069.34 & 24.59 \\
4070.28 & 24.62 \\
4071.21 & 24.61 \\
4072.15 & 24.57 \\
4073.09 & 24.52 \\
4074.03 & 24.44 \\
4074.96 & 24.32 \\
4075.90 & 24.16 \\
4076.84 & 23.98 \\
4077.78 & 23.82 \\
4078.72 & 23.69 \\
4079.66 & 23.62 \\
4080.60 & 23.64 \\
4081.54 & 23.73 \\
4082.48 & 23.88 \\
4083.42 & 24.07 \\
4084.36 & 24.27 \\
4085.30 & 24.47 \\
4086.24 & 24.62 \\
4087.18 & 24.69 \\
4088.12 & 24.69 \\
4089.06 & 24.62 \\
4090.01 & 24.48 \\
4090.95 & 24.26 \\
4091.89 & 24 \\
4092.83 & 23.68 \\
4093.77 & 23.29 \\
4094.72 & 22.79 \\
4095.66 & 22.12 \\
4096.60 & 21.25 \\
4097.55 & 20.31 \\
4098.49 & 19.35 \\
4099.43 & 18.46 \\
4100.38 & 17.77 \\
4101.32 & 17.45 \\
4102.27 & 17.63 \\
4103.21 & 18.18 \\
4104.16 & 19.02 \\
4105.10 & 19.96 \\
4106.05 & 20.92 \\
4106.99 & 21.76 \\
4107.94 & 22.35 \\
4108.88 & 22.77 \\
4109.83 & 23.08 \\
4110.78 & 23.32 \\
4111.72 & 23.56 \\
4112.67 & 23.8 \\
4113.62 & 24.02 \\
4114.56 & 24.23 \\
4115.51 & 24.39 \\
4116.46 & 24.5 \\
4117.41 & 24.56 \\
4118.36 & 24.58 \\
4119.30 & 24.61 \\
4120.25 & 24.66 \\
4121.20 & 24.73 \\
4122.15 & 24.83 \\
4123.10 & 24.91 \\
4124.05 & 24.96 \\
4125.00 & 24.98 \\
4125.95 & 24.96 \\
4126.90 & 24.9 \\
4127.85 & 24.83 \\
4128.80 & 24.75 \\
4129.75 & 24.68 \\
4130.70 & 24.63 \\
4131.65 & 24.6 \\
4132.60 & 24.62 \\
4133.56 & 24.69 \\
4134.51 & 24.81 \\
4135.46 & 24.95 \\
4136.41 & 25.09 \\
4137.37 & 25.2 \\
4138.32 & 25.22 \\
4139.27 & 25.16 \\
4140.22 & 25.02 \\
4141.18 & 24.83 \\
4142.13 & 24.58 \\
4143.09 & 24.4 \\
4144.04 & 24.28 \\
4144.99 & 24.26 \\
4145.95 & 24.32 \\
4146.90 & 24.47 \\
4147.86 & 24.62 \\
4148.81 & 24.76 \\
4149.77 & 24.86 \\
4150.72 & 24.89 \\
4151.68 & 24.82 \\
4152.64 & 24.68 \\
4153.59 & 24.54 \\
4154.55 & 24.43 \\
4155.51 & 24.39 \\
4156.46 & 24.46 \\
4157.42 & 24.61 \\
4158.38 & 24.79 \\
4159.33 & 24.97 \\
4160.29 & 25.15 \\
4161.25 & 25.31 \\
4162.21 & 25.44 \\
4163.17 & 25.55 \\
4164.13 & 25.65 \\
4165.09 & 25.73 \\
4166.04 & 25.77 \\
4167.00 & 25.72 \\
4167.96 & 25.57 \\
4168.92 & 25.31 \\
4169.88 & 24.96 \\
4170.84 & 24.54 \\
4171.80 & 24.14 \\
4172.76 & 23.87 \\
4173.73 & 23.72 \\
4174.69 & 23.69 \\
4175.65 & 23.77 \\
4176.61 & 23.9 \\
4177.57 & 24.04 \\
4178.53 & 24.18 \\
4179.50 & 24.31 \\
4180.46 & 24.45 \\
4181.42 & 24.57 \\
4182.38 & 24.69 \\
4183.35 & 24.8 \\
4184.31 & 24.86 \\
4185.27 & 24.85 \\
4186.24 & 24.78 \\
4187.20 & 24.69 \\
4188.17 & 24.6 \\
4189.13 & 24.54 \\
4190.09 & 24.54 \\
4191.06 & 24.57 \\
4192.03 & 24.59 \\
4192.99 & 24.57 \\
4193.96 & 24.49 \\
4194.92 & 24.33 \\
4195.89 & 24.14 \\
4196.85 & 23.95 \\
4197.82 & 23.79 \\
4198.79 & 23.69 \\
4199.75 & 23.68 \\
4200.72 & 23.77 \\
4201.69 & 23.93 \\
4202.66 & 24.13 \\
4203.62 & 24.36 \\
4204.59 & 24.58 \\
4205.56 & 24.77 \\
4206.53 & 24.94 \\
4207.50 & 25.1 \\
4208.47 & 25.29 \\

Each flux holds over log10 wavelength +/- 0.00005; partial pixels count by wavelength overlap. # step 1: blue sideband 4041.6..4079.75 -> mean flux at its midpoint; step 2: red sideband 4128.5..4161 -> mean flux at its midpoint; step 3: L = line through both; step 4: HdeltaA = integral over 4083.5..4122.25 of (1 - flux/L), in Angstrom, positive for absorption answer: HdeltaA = 2.96 Angstrom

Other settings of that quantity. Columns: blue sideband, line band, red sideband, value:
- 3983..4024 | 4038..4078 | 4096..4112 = -3.63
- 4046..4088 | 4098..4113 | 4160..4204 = 2.34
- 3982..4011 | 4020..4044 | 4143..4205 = -0.38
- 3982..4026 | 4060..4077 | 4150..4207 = 0.17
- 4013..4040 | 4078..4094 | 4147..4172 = 0.54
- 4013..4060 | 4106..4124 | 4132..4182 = 0.61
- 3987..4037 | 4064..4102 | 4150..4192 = 2.18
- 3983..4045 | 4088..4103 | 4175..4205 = 1.85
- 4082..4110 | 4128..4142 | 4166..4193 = -1.01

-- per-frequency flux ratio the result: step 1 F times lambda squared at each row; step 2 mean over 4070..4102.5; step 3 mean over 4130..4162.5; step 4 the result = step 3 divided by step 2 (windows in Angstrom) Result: 1.11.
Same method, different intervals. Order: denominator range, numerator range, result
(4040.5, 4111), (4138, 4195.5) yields 1.11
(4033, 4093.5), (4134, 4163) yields 1.06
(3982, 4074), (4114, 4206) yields 1.07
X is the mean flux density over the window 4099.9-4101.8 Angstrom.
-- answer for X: 17.5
